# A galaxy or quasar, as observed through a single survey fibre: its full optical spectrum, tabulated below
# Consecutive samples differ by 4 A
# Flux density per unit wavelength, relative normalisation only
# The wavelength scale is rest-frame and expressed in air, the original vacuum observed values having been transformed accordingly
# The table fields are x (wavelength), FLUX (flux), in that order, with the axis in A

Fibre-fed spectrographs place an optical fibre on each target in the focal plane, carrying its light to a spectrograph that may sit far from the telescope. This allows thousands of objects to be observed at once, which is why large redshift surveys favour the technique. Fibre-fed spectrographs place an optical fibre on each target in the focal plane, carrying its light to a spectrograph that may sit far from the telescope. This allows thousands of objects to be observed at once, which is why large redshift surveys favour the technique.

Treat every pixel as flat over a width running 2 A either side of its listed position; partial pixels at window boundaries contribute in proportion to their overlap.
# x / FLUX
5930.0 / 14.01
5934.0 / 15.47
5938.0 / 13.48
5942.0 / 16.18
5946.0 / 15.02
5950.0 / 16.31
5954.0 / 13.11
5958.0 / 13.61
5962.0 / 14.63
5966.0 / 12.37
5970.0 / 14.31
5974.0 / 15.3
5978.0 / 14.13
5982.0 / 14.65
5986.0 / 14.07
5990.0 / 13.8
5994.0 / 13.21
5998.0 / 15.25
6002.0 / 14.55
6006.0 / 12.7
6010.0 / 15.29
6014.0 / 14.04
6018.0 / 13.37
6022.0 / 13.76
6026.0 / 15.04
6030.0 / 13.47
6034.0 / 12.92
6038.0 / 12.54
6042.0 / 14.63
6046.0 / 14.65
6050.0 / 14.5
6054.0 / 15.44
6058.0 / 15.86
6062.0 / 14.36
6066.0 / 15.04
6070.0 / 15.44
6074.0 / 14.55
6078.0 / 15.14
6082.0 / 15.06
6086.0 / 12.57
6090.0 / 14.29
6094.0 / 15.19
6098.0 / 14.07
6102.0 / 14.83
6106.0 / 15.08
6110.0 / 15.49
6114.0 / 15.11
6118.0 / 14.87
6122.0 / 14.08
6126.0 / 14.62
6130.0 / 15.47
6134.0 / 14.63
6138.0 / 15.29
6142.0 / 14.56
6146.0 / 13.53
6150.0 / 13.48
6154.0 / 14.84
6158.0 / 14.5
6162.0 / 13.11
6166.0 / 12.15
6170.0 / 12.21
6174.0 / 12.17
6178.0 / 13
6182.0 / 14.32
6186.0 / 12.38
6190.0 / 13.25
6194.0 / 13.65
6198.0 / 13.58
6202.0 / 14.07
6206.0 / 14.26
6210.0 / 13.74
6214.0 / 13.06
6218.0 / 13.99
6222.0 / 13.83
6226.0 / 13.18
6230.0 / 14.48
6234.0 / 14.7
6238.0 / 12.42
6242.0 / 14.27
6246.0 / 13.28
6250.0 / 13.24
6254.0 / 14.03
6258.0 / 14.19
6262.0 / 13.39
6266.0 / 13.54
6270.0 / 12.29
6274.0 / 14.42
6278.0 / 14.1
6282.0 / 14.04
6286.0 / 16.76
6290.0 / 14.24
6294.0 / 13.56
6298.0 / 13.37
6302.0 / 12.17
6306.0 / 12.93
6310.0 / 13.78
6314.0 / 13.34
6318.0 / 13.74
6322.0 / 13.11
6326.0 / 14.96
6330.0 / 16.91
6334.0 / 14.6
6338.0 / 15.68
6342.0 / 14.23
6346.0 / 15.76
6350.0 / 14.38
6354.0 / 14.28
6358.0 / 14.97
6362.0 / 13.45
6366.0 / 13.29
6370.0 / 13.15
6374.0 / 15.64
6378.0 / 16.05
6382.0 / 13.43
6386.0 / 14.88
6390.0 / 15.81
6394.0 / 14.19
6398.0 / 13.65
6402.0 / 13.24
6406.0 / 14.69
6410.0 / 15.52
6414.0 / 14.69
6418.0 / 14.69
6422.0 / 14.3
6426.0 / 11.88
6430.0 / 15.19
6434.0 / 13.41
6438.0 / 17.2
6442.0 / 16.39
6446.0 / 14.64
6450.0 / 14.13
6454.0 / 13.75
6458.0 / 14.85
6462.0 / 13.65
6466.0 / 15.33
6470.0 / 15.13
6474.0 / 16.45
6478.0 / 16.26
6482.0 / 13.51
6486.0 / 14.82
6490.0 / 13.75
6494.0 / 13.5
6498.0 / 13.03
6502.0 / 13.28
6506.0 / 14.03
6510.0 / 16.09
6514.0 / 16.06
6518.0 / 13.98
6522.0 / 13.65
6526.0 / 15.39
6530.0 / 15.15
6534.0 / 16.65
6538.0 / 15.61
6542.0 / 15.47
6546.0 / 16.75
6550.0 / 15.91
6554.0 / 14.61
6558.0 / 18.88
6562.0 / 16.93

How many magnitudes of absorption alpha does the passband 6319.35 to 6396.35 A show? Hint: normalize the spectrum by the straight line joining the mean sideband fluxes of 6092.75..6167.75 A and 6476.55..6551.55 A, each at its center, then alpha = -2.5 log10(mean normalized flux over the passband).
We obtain 0.00 mag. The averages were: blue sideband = 14.5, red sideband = 14.9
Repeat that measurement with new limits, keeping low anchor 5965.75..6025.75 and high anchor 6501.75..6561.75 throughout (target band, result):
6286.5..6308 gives 0.109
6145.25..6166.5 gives 0.065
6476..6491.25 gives 0.057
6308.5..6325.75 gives 0.102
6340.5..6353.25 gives 0.021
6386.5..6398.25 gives 0.032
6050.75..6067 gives -0.062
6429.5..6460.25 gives 0.028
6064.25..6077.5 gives -0.051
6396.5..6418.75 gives 0.059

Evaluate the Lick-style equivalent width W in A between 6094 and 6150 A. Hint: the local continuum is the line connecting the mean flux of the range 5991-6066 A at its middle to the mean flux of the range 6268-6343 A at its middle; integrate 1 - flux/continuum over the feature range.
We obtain -2.1 A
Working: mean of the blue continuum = 14.2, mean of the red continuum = 14.1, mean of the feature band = 14.7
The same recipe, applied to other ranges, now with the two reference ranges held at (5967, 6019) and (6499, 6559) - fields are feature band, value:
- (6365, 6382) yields 0.6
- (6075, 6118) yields -0.8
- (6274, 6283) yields 0.4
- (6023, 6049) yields 0.7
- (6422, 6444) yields 0.5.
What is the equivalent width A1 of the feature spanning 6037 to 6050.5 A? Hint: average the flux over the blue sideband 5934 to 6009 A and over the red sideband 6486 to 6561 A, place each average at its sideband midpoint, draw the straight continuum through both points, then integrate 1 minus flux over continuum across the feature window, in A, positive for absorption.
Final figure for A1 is 0.2 A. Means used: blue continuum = 14.3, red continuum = 15.1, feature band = 14.1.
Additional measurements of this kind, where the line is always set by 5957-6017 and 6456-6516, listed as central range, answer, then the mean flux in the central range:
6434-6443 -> -0.9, 16.1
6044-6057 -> -0.7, 14.9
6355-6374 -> 0.8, 13.9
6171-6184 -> 1.1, 13.1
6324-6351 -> -1.4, 15.2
